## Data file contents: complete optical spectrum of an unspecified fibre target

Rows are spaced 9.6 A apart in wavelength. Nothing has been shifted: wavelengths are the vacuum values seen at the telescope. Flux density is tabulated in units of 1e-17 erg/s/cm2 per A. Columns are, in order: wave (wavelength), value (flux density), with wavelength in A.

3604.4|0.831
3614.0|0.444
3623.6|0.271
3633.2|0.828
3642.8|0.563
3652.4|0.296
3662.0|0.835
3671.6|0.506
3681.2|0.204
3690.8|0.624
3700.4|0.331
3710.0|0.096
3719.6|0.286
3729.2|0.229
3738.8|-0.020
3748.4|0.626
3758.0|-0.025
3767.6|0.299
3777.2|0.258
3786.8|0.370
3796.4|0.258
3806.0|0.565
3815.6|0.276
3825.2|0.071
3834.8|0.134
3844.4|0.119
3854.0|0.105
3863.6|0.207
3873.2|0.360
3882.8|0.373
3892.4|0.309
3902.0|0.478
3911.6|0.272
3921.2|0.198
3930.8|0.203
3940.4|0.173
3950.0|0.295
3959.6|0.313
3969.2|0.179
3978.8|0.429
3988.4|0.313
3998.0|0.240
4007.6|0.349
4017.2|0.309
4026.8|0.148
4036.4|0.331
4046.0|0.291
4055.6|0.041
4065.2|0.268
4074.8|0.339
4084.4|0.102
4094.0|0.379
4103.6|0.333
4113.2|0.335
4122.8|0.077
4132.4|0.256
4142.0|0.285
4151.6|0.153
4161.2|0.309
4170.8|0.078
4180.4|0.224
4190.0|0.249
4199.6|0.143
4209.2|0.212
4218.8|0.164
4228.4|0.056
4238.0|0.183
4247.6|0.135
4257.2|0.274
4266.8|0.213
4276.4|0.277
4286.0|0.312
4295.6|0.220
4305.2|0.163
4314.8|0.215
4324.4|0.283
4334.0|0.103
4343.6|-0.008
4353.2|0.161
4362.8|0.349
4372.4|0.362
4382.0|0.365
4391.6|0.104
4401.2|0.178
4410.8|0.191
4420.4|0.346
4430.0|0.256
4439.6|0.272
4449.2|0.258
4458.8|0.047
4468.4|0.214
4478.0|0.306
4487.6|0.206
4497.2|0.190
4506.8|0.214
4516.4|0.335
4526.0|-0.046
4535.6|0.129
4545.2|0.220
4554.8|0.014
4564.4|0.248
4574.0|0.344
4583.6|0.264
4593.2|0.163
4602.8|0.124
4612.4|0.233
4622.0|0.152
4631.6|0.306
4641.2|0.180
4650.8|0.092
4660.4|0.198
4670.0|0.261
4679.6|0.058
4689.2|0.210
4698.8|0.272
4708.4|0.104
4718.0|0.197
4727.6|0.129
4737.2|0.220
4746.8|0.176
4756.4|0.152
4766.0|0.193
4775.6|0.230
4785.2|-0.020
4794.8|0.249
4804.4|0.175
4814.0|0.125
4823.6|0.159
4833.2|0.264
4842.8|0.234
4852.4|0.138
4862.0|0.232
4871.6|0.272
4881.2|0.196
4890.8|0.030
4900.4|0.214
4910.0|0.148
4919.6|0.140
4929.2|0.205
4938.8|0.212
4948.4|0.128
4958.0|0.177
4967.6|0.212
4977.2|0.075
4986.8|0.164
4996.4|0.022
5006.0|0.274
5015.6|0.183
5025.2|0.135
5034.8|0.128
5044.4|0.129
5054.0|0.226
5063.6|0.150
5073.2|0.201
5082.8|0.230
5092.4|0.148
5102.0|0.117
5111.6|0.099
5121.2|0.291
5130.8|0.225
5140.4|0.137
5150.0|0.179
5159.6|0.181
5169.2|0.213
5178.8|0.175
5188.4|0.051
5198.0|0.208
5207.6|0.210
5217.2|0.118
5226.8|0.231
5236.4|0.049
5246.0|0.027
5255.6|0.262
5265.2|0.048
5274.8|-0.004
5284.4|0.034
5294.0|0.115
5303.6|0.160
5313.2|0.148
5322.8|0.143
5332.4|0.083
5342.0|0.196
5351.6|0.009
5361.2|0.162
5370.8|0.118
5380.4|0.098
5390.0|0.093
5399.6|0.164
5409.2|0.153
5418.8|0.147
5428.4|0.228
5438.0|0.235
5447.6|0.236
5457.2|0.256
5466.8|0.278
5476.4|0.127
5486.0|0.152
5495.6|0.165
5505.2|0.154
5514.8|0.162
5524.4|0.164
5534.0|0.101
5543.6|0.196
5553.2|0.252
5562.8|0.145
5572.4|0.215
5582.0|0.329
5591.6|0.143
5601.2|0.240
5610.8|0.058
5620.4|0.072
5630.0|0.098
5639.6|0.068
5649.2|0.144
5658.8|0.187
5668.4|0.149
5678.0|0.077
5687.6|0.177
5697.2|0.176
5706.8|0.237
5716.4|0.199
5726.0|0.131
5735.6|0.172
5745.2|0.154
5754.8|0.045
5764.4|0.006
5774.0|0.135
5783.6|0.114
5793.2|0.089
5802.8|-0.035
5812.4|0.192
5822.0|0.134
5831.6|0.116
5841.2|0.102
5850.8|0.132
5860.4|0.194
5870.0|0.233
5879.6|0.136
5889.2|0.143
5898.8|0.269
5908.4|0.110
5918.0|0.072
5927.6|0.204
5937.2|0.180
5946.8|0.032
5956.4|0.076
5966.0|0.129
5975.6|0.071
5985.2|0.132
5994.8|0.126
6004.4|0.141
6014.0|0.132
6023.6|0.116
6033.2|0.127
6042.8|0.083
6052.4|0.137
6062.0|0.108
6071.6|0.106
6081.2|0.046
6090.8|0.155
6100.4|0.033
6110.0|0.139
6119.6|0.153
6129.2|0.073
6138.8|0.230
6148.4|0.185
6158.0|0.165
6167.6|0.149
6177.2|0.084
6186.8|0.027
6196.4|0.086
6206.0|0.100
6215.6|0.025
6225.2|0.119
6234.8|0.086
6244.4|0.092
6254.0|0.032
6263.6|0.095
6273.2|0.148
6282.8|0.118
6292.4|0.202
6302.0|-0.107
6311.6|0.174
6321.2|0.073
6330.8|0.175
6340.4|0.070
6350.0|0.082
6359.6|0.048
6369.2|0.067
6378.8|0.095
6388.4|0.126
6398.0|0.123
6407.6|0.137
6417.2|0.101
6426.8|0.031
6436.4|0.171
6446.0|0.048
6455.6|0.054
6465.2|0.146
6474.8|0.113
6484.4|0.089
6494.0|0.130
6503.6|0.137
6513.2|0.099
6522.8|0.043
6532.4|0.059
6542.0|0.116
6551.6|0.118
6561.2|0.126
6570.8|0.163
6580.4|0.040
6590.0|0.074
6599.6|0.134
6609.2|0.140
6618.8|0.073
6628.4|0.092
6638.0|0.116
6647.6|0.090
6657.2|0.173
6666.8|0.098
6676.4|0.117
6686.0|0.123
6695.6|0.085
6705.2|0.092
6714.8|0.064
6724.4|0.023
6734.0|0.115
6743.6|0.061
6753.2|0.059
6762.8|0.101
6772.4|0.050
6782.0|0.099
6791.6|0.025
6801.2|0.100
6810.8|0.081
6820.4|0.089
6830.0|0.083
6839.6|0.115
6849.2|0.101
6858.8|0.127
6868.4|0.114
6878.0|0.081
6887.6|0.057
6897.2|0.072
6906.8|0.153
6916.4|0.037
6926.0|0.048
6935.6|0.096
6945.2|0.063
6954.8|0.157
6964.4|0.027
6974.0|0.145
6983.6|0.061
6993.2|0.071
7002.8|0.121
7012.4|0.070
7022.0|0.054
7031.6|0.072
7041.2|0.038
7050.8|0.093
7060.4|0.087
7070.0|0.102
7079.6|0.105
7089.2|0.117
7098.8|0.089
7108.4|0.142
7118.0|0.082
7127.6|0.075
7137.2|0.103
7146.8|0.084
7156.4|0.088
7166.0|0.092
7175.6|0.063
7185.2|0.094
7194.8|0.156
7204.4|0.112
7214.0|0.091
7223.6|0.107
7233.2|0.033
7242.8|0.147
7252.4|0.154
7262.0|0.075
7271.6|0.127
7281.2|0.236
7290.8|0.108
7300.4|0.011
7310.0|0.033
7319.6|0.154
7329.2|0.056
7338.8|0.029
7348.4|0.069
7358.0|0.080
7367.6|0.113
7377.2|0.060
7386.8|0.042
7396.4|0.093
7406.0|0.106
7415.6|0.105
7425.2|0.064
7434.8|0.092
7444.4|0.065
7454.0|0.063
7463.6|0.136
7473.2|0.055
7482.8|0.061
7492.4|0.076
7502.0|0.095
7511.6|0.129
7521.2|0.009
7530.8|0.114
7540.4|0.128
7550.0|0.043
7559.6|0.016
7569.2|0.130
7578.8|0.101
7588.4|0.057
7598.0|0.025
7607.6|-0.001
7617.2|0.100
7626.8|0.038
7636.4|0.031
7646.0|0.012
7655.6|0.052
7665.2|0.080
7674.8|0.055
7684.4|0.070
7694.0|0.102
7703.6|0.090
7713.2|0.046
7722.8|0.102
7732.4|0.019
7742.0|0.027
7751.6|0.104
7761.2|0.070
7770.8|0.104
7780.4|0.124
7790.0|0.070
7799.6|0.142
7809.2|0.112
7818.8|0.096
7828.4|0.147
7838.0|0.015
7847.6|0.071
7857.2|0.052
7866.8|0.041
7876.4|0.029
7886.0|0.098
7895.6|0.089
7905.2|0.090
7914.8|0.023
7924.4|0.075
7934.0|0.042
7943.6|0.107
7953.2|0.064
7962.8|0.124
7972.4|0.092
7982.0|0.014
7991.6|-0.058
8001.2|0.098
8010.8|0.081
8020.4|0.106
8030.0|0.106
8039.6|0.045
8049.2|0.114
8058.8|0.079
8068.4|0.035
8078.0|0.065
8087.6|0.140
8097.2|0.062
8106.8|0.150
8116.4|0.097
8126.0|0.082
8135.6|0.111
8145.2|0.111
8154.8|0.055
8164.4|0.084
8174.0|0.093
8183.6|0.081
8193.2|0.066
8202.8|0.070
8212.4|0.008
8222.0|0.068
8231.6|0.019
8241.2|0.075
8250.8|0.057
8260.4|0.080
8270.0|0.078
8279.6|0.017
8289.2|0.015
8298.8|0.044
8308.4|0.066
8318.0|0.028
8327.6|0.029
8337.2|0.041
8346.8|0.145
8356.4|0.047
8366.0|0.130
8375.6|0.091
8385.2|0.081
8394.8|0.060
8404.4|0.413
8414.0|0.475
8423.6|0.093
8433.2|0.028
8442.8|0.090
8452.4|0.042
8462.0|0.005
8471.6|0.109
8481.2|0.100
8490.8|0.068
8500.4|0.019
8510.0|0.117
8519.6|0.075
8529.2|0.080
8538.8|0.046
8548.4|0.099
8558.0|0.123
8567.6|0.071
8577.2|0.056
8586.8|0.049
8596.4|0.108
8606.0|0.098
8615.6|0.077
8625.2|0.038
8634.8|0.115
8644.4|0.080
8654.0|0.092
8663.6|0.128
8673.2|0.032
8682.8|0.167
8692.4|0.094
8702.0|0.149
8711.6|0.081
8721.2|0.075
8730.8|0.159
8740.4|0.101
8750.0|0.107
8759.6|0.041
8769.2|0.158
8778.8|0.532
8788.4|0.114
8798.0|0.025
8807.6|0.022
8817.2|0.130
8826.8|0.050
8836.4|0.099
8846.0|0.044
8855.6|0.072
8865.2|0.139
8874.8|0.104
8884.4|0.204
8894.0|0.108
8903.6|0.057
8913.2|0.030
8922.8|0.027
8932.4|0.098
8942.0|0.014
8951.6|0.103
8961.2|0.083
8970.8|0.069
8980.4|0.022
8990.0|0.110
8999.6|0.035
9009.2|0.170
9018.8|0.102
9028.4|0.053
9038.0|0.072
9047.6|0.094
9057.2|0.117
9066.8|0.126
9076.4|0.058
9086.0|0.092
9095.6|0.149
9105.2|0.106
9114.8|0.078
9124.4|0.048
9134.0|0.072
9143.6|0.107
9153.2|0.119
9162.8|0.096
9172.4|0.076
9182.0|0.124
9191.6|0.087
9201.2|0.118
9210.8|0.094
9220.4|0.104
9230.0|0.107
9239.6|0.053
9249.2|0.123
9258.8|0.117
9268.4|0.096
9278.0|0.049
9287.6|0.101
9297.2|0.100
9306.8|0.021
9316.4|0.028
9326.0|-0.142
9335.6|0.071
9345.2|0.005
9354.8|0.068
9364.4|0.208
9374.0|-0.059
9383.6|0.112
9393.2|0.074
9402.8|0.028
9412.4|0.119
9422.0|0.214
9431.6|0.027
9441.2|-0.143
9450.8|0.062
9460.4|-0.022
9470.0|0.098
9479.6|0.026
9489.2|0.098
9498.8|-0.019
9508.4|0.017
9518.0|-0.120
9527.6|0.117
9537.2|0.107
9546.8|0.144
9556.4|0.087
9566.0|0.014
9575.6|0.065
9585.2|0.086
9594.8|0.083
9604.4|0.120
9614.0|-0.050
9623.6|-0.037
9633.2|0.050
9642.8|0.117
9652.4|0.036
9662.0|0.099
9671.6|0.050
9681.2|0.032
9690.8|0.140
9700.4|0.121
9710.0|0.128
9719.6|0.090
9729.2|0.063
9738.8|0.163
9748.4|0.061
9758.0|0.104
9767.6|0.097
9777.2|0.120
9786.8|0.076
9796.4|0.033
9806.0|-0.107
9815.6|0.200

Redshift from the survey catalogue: 1.256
